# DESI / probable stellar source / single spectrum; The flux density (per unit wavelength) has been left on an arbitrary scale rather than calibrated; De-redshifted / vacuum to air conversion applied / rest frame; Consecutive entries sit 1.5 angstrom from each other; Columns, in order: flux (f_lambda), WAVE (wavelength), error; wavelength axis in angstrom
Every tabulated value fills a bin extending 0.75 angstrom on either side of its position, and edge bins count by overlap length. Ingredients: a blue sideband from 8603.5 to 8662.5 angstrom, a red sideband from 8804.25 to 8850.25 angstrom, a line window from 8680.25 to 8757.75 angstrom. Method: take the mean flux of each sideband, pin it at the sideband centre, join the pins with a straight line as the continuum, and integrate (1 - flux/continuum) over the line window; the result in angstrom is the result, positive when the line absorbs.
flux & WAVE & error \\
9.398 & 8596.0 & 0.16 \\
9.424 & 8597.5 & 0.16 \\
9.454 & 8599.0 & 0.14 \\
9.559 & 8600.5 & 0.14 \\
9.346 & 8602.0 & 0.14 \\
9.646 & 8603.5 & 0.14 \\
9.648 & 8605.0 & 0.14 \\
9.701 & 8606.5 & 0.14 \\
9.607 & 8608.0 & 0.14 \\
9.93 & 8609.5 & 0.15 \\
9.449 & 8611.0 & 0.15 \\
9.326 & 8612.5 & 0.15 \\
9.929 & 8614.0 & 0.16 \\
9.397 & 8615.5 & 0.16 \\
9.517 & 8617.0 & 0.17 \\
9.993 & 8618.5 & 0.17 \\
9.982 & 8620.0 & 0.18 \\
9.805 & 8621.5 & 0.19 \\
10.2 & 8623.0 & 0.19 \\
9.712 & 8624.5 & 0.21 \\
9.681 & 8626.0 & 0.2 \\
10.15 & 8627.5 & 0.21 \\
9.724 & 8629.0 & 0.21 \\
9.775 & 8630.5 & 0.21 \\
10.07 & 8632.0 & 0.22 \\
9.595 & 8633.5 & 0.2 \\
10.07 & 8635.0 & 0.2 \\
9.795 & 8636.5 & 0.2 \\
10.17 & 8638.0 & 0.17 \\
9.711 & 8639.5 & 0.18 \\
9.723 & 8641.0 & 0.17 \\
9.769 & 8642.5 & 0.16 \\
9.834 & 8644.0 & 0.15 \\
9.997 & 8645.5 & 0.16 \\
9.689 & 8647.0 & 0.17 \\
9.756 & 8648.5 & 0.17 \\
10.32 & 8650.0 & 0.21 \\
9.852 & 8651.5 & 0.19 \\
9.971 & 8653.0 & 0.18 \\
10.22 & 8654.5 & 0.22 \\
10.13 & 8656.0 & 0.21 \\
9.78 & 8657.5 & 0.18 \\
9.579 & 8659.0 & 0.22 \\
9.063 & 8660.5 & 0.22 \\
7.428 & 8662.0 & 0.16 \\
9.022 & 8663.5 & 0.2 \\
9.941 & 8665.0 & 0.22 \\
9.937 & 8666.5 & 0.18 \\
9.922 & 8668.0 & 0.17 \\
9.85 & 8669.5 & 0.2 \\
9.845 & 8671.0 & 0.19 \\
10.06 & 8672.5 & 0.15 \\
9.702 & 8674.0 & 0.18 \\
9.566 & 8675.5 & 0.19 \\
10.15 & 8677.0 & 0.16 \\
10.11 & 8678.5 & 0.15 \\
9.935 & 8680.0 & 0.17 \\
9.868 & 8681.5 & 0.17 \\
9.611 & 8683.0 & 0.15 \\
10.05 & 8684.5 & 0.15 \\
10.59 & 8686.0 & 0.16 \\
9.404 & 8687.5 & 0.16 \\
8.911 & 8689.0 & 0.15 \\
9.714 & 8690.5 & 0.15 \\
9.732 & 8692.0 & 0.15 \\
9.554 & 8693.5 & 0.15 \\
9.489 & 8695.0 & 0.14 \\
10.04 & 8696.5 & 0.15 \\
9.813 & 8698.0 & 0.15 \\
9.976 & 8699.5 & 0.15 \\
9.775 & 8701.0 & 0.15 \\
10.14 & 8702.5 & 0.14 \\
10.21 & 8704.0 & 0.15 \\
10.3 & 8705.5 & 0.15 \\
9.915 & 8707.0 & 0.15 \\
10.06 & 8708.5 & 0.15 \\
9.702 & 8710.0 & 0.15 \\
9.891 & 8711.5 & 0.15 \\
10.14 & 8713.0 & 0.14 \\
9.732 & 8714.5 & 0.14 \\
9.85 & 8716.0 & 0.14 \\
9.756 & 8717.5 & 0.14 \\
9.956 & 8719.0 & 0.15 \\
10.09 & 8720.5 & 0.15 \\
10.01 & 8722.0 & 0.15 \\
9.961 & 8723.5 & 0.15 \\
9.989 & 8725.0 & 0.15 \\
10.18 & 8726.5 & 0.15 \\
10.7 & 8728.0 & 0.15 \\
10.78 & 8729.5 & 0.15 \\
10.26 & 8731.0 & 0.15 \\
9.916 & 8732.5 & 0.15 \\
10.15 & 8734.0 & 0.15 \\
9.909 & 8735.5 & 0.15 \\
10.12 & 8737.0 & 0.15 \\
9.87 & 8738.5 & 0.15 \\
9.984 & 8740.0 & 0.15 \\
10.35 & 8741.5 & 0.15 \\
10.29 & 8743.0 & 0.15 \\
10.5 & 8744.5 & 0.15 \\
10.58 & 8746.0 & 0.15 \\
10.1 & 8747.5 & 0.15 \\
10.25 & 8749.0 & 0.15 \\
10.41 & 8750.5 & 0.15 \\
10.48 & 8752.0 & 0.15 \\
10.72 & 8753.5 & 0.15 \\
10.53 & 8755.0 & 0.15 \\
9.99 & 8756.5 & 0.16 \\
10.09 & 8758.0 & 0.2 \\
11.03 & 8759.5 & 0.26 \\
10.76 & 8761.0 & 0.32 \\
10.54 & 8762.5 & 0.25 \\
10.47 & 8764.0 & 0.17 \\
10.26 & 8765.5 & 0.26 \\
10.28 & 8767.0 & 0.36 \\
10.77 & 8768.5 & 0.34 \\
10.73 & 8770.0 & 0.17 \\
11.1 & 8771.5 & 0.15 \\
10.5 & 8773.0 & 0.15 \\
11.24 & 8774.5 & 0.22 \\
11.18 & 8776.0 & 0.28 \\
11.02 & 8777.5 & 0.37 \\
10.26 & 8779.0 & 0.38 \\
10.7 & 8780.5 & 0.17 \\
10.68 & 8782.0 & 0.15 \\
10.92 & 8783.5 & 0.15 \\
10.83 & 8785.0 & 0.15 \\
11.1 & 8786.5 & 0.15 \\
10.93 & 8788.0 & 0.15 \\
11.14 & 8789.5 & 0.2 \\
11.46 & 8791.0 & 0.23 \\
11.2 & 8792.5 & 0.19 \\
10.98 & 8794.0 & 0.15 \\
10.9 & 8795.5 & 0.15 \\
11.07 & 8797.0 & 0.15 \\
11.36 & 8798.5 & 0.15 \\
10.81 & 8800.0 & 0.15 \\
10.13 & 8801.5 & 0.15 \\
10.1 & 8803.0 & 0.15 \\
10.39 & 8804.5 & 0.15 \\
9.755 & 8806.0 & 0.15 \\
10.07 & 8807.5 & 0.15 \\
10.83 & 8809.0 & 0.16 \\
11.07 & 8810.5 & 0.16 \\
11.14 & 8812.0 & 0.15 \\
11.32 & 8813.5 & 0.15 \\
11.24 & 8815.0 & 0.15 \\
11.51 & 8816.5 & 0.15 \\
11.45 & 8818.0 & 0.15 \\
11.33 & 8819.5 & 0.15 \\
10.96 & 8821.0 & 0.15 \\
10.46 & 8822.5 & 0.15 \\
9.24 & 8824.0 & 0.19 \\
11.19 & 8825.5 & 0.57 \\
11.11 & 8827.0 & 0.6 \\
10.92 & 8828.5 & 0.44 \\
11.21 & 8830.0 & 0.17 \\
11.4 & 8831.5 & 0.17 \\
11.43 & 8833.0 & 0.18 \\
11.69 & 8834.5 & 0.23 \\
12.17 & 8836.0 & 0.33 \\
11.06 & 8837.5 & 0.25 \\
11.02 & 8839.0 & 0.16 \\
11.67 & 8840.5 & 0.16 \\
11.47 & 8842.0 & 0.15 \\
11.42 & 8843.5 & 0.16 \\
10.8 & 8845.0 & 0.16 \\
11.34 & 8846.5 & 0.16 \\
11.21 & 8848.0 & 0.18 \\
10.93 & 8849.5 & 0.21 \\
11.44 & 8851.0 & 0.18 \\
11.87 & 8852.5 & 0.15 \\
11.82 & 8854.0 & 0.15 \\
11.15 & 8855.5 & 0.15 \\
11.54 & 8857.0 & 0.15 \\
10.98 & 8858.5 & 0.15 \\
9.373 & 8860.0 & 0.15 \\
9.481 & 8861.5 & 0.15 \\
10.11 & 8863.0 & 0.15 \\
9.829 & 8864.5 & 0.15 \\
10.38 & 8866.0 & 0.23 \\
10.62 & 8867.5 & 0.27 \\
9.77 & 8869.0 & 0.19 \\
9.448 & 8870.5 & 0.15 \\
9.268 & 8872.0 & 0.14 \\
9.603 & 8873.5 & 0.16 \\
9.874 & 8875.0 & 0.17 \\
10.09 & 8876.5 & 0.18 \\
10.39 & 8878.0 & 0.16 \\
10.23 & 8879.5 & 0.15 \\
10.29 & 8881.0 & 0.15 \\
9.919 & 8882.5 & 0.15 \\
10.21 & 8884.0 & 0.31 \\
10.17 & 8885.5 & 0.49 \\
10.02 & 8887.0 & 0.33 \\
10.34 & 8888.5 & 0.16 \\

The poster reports 2.18 angstrom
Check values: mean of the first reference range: 9.75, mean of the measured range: 10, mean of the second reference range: 11.1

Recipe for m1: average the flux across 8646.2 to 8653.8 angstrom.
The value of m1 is 9.92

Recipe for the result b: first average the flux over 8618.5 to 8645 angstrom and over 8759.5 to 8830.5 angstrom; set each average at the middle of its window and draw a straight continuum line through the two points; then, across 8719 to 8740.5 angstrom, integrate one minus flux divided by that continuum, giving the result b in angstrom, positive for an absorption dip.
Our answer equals 0.6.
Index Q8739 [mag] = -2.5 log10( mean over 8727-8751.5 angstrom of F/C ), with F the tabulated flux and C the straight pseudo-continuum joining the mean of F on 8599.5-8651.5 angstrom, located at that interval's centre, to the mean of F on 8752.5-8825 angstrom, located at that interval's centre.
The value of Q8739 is 0.021 mag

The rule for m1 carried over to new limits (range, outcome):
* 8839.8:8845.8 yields 11.3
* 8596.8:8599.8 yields 9.44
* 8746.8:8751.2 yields 10.3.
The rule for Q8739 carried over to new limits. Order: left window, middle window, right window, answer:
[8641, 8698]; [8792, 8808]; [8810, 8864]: 0.018 mag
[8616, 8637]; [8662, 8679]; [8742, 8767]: 0.037 mag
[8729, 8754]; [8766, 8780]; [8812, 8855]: -0.018 mag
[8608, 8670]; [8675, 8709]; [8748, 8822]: 0.028 mag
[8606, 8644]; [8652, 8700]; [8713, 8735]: 0.026 mag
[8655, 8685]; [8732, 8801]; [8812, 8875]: -0.028 mag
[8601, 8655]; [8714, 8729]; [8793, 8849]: 0.037 mag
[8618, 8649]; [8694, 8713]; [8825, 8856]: 0.045 mag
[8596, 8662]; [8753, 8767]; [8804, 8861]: 0.013 mag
